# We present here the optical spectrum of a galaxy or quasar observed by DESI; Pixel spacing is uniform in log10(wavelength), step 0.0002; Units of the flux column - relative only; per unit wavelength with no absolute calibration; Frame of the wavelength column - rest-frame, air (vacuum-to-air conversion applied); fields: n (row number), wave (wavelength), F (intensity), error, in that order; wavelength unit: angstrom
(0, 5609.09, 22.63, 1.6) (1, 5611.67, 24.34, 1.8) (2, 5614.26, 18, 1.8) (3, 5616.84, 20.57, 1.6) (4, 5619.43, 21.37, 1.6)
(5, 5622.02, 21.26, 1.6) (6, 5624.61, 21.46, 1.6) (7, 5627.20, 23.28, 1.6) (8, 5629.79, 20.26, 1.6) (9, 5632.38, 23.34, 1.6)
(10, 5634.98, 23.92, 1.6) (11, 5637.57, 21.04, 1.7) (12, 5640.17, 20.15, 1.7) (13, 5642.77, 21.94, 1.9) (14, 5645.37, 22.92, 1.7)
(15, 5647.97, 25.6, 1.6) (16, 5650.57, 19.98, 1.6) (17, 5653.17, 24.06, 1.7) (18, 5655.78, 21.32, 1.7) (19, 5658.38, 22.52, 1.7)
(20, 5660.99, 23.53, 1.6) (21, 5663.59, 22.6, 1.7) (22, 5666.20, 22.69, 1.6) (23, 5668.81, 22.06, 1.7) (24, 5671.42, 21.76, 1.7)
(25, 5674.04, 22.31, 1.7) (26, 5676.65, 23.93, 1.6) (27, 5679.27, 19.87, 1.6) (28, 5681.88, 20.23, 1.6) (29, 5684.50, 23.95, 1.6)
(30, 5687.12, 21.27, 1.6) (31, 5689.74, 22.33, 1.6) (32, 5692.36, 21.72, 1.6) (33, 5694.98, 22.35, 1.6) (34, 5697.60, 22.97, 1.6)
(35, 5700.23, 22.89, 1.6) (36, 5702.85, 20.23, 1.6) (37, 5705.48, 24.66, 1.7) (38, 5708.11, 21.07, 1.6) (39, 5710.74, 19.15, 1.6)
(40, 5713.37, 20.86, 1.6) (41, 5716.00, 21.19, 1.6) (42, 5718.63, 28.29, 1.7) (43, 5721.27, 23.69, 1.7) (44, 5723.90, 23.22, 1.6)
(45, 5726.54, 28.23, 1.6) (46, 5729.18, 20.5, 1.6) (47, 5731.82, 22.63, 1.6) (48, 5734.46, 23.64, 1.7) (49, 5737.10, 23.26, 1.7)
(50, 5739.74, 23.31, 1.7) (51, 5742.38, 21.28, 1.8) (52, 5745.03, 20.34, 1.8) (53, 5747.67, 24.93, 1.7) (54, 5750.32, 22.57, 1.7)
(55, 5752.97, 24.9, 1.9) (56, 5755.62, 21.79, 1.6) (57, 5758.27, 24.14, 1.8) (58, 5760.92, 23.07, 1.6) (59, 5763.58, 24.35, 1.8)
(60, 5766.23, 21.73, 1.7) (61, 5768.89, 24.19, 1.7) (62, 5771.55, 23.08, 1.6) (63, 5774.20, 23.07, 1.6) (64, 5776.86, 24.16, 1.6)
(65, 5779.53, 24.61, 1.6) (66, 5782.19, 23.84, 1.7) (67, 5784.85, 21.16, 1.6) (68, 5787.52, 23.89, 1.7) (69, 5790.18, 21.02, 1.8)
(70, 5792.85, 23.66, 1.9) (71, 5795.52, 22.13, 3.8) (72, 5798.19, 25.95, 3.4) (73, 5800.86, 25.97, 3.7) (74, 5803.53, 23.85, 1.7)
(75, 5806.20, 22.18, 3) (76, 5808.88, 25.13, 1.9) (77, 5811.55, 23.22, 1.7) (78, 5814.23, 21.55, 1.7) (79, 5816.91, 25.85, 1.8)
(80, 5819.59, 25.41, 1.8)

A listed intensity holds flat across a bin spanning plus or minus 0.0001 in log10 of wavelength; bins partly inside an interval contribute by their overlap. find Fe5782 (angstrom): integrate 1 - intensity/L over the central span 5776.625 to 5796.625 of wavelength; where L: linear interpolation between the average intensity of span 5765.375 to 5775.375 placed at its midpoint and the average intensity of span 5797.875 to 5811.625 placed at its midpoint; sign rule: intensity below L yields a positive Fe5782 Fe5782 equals 0.6 angstrom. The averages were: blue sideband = 23.1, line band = 23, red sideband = 24.4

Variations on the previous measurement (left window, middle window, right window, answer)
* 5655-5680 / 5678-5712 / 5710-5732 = 1.5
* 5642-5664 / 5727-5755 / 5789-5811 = 0.6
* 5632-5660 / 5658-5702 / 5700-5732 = 0.7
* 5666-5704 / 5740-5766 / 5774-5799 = -0.1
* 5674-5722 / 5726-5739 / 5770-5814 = -0.4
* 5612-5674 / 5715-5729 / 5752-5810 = -1.1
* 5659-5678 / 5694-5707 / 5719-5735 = 0.4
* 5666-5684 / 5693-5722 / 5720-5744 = 0.3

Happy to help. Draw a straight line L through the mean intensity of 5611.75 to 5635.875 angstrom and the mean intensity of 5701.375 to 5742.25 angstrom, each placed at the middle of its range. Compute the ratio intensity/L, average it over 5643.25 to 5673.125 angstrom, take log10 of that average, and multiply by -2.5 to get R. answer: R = -0.028 mag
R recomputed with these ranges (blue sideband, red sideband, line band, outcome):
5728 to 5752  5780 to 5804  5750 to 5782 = -0.02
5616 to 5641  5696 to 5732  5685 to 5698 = 0.02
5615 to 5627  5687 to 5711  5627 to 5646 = -0.03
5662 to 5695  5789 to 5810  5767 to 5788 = 0.00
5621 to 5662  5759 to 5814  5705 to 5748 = 0.00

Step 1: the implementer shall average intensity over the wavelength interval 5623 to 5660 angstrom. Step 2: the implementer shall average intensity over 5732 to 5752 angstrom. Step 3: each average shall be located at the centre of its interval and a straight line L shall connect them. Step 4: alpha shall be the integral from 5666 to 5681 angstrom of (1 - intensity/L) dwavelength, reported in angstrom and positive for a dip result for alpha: 0.3 angstrom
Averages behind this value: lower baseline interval 22.3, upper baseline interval 22.8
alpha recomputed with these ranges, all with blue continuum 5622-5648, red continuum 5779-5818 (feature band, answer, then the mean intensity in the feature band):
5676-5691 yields 0.5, 21.8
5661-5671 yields 0.0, 22.5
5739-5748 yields 0.4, 22.2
